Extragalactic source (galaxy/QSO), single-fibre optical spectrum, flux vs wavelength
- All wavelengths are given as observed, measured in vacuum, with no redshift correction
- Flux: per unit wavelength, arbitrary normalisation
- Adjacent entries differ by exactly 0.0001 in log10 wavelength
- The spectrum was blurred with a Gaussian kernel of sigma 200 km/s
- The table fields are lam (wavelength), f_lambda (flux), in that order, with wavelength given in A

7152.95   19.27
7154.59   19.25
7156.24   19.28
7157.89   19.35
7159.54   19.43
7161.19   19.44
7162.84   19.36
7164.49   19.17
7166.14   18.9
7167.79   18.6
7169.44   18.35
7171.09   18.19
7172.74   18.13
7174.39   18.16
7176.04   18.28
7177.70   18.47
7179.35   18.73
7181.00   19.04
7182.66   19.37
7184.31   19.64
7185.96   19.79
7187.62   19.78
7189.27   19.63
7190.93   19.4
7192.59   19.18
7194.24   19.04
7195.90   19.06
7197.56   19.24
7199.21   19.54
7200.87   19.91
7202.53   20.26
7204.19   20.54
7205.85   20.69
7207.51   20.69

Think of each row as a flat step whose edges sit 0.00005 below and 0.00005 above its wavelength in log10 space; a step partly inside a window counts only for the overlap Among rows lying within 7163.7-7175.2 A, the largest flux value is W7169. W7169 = 19.17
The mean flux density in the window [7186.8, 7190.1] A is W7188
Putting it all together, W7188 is 19.7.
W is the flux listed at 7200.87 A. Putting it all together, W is 19.91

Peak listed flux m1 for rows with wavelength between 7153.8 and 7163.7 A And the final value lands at 19.44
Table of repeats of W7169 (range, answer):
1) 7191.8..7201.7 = 19.91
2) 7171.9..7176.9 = 18.28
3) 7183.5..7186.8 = 19.79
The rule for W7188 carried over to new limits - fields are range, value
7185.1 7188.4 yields 19.8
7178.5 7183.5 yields 19.1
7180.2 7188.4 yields 19.5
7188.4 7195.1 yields 19.3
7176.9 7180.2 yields 18.6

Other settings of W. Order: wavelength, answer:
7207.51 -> 20.69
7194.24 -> 19.04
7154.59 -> 19.25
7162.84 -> 19.36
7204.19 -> 20.54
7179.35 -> 18.73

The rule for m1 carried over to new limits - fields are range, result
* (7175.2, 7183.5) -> 19.37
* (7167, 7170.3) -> 18.6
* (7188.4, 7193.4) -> 19.63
